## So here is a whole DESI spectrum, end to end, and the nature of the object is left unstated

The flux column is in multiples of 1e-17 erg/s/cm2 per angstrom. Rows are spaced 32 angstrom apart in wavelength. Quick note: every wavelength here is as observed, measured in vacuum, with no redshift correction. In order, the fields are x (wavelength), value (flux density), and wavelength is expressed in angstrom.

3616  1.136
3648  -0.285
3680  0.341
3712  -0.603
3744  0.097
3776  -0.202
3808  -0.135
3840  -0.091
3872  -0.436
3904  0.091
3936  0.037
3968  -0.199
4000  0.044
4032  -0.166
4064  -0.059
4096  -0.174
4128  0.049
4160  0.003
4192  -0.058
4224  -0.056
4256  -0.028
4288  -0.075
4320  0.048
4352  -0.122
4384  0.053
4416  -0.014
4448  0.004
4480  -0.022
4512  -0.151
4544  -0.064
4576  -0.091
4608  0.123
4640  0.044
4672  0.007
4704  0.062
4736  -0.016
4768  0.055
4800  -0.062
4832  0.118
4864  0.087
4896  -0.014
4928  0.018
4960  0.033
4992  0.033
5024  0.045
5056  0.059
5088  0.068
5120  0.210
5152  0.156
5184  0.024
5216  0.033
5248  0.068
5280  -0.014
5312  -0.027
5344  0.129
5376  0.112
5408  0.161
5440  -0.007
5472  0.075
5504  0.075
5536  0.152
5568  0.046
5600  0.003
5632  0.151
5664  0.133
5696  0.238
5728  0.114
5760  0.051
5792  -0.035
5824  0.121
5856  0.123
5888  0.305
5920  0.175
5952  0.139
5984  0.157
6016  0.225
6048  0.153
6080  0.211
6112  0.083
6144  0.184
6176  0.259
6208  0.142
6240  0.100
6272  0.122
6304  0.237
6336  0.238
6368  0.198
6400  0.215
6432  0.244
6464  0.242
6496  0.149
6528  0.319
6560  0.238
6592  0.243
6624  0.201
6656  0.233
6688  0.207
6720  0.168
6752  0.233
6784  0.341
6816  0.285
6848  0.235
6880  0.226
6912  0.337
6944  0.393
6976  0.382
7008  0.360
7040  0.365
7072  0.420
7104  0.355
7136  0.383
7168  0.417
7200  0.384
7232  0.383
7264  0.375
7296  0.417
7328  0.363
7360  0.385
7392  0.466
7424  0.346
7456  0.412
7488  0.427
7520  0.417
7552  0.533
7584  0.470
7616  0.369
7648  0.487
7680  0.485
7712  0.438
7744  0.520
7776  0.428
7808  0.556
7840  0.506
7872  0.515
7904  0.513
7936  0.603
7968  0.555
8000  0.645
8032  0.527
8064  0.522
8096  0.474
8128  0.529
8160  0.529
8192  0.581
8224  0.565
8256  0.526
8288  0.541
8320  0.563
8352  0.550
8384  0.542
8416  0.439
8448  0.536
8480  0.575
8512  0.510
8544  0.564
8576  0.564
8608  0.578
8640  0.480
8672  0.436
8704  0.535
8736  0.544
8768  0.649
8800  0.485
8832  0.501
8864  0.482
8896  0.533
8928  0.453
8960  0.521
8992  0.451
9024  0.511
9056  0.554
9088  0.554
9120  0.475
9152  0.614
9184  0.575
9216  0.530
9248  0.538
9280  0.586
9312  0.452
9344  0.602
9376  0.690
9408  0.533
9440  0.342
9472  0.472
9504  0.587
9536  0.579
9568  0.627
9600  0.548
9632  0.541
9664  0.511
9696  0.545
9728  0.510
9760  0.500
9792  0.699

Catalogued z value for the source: 0.730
